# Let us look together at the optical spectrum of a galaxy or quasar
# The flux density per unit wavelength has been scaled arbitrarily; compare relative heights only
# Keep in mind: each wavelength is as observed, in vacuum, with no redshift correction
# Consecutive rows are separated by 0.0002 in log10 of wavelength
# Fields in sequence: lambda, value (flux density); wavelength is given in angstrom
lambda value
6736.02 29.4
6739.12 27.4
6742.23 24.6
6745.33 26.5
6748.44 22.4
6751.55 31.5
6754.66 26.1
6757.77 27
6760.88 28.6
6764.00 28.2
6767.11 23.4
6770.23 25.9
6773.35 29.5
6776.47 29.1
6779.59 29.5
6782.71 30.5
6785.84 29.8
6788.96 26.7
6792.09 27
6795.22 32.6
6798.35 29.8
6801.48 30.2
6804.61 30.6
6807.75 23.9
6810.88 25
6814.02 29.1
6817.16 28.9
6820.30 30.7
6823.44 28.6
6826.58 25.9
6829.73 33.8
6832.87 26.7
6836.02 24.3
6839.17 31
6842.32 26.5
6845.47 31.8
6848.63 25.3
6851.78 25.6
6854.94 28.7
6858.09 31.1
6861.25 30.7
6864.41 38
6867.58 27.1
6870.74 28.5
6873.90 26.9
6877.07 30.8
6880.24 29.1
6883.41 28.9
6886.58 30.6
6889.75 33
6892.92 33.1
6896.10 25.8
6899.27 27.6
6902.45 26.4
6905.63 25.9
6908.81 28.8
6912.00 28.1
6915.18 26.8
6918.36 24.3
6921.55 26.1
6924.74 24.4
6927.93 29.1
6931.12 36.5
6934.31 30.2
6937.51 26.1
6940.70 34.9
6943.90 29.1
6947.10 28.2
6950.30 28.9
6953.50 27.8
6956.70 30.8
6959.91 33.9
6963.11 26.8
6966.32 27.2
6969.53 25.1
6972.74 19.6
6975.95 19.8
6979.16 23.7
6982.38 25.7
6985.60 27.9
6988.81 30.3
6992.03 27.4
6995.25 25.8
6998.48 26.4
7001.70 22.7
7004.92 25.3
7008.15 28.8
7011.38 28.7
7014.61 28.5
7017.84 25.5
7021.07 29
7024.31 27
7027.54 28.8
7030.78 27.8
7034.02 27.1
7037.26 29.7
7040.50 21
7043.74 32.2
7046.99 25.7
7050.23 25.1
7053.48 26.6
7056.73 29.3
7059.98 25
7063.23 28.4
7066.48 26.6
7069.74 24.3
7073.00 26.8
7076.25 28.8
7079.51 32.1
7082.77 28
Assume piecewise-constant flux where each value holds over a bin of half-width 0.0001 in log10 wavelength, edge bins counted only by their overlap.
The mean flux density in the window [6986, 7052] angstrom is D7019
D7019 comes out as 27.2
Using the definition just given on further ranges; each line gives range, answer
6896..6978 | 27.6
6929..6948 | 30.9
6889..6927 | 27.4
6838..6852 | 28.2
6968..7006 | 25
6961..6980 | 24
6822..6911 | 28.9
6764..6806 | 28.8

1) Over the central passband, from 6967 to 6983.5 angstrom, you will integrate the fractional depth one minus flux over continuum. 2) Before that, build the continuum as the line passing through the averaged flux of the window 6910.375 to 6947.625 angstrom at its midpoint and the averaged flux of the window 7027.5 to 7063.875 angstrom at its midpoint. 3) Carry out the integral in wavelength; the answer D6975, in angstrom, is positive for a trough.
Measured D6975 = 3.0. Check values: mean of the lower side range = 28.7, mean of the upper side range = 27.1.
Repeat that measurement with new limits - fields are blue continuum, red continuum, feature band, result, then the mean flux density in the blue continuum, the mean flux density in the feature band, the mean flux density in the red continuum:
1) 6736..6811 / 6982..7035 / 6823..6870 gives -2.3 angstrom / 27.8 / 29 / 27.3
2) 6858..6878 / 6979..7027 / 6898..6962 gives 0.2 angstrom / 30.4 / 28.7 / 27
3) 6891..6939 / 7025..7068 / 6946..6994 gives 1.4 angstrom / 28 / 26.9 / 27.2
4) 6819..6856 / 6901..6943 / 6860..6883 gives -1.5 angstrom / 28.2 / 30.1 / 28.3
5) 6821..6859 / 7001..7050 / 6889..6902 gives -0.7 angstrom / 28.3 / 29.4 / 27.2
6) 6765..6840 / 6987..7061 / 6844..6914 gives -3.0 angstrom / 28.4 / 29.2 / 27.1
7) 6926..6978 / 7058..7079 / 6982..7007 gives 1.2 angstrom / 28.3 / 26.5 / 27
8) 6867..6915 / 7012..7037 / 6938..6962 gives -1.6 angstrom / 28.7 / 30.2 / 27.8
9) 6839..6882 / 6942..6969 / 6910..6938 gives 1.0 angstrom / 29.3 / 28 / 29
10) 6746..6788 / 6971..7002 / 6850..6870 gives -2.6 angstrom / 27.8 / 30.1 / 25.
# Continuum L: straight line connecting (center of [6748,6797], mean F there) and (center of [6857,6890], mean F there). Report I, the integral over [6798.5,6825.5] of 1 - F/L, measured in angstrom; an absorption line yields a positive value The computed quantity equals 0.5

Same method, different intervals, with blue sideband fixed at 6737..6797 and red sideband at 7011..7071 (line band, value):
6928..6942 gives -2.1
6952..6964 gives -1.2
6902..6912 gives 0.1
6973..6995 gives 1.5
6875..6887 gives -0.9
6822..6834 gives -0.5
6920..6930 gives 0.1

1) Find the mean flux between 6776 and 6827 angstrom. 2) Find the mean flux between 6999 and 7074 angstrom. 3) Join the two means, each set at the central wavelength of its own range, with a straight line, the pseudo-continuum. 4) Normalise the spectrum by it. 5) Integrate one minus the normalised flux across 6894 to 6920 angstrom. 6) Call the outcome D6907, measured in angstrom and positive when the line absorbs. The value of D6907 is 1.0 angstrom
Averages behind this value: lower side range 28.8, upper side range 26.9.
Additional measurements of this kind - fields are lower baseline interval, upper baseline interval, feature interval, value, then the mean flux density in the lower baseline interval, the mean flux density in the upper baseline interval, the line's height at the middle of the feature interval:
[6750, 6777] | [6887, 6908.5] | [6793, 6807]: -1.1 angstrom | 27.6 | 28.8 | 27.9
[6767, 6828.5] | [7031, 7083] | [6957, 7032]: 2.5 angstrom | 28.5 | 27.3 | 27.6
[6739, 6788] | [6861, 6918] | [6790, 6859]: -0.5 angstrom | 27.5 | 29.1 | 28.3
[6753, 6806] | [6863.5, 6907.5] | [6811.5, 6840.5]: 0.2 angstrom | 28.5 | 29.3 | 28.8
